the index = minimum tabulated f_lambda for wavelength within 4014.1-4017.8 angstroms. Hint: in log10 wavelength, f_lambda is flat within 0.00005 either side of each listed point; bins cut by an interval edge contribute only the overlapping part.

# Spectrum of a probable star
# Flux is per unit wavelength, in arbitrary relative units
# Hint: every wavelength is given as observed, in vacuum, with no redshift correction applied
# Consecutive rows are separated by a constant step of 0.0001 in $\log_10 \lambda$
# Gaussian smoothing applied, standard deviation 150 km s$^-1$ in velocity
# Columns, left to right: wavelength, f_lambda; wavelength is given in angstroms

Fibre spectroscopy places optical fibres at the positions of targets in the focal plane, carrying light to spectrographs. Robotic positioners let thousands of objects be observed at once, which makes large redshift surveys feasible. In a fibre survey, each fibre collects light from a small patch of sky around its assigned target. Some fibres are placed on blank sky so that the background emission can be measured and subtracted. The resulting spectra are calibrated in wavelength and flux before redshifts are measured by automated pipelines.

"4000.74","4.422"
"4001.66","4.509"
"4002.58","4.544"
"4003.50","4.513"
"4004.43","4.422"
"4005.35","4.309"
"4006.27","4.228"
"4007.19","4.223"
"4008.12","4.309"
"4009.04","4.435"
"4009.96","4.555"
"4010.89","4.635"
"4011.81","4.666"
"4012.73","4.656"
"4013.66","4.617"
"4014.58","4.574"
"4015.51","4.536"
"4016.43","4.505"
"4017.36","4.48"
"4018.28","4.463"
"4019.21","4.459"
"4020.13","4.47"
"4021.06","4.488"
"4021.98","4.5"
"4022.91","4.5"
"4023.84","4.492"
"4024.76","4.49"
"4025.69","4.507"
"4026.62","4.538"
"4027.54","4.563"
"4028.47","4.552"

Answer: 4.48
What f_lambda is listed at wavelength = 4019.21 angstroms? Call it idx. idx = 4.459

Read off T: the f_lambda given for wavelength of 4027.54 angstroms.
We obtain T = 4.563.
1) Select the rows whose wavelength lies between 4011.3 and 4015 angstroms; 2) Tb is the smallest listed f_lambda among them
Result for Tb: 4.574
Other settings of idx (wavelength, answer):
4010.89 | 4.635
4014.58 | 4.574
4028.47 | 4.552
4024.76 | 4.49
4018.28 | 4.463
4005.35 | 4.309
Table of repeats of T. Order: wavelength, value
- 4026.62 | 4.538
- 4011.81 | 4.666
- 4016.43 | 4.505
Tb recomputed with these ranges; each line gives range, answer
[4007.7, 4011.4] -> 4.309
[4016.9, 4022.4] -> 4.459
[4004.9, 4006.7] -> 4.228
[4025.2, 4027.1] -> 4.507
